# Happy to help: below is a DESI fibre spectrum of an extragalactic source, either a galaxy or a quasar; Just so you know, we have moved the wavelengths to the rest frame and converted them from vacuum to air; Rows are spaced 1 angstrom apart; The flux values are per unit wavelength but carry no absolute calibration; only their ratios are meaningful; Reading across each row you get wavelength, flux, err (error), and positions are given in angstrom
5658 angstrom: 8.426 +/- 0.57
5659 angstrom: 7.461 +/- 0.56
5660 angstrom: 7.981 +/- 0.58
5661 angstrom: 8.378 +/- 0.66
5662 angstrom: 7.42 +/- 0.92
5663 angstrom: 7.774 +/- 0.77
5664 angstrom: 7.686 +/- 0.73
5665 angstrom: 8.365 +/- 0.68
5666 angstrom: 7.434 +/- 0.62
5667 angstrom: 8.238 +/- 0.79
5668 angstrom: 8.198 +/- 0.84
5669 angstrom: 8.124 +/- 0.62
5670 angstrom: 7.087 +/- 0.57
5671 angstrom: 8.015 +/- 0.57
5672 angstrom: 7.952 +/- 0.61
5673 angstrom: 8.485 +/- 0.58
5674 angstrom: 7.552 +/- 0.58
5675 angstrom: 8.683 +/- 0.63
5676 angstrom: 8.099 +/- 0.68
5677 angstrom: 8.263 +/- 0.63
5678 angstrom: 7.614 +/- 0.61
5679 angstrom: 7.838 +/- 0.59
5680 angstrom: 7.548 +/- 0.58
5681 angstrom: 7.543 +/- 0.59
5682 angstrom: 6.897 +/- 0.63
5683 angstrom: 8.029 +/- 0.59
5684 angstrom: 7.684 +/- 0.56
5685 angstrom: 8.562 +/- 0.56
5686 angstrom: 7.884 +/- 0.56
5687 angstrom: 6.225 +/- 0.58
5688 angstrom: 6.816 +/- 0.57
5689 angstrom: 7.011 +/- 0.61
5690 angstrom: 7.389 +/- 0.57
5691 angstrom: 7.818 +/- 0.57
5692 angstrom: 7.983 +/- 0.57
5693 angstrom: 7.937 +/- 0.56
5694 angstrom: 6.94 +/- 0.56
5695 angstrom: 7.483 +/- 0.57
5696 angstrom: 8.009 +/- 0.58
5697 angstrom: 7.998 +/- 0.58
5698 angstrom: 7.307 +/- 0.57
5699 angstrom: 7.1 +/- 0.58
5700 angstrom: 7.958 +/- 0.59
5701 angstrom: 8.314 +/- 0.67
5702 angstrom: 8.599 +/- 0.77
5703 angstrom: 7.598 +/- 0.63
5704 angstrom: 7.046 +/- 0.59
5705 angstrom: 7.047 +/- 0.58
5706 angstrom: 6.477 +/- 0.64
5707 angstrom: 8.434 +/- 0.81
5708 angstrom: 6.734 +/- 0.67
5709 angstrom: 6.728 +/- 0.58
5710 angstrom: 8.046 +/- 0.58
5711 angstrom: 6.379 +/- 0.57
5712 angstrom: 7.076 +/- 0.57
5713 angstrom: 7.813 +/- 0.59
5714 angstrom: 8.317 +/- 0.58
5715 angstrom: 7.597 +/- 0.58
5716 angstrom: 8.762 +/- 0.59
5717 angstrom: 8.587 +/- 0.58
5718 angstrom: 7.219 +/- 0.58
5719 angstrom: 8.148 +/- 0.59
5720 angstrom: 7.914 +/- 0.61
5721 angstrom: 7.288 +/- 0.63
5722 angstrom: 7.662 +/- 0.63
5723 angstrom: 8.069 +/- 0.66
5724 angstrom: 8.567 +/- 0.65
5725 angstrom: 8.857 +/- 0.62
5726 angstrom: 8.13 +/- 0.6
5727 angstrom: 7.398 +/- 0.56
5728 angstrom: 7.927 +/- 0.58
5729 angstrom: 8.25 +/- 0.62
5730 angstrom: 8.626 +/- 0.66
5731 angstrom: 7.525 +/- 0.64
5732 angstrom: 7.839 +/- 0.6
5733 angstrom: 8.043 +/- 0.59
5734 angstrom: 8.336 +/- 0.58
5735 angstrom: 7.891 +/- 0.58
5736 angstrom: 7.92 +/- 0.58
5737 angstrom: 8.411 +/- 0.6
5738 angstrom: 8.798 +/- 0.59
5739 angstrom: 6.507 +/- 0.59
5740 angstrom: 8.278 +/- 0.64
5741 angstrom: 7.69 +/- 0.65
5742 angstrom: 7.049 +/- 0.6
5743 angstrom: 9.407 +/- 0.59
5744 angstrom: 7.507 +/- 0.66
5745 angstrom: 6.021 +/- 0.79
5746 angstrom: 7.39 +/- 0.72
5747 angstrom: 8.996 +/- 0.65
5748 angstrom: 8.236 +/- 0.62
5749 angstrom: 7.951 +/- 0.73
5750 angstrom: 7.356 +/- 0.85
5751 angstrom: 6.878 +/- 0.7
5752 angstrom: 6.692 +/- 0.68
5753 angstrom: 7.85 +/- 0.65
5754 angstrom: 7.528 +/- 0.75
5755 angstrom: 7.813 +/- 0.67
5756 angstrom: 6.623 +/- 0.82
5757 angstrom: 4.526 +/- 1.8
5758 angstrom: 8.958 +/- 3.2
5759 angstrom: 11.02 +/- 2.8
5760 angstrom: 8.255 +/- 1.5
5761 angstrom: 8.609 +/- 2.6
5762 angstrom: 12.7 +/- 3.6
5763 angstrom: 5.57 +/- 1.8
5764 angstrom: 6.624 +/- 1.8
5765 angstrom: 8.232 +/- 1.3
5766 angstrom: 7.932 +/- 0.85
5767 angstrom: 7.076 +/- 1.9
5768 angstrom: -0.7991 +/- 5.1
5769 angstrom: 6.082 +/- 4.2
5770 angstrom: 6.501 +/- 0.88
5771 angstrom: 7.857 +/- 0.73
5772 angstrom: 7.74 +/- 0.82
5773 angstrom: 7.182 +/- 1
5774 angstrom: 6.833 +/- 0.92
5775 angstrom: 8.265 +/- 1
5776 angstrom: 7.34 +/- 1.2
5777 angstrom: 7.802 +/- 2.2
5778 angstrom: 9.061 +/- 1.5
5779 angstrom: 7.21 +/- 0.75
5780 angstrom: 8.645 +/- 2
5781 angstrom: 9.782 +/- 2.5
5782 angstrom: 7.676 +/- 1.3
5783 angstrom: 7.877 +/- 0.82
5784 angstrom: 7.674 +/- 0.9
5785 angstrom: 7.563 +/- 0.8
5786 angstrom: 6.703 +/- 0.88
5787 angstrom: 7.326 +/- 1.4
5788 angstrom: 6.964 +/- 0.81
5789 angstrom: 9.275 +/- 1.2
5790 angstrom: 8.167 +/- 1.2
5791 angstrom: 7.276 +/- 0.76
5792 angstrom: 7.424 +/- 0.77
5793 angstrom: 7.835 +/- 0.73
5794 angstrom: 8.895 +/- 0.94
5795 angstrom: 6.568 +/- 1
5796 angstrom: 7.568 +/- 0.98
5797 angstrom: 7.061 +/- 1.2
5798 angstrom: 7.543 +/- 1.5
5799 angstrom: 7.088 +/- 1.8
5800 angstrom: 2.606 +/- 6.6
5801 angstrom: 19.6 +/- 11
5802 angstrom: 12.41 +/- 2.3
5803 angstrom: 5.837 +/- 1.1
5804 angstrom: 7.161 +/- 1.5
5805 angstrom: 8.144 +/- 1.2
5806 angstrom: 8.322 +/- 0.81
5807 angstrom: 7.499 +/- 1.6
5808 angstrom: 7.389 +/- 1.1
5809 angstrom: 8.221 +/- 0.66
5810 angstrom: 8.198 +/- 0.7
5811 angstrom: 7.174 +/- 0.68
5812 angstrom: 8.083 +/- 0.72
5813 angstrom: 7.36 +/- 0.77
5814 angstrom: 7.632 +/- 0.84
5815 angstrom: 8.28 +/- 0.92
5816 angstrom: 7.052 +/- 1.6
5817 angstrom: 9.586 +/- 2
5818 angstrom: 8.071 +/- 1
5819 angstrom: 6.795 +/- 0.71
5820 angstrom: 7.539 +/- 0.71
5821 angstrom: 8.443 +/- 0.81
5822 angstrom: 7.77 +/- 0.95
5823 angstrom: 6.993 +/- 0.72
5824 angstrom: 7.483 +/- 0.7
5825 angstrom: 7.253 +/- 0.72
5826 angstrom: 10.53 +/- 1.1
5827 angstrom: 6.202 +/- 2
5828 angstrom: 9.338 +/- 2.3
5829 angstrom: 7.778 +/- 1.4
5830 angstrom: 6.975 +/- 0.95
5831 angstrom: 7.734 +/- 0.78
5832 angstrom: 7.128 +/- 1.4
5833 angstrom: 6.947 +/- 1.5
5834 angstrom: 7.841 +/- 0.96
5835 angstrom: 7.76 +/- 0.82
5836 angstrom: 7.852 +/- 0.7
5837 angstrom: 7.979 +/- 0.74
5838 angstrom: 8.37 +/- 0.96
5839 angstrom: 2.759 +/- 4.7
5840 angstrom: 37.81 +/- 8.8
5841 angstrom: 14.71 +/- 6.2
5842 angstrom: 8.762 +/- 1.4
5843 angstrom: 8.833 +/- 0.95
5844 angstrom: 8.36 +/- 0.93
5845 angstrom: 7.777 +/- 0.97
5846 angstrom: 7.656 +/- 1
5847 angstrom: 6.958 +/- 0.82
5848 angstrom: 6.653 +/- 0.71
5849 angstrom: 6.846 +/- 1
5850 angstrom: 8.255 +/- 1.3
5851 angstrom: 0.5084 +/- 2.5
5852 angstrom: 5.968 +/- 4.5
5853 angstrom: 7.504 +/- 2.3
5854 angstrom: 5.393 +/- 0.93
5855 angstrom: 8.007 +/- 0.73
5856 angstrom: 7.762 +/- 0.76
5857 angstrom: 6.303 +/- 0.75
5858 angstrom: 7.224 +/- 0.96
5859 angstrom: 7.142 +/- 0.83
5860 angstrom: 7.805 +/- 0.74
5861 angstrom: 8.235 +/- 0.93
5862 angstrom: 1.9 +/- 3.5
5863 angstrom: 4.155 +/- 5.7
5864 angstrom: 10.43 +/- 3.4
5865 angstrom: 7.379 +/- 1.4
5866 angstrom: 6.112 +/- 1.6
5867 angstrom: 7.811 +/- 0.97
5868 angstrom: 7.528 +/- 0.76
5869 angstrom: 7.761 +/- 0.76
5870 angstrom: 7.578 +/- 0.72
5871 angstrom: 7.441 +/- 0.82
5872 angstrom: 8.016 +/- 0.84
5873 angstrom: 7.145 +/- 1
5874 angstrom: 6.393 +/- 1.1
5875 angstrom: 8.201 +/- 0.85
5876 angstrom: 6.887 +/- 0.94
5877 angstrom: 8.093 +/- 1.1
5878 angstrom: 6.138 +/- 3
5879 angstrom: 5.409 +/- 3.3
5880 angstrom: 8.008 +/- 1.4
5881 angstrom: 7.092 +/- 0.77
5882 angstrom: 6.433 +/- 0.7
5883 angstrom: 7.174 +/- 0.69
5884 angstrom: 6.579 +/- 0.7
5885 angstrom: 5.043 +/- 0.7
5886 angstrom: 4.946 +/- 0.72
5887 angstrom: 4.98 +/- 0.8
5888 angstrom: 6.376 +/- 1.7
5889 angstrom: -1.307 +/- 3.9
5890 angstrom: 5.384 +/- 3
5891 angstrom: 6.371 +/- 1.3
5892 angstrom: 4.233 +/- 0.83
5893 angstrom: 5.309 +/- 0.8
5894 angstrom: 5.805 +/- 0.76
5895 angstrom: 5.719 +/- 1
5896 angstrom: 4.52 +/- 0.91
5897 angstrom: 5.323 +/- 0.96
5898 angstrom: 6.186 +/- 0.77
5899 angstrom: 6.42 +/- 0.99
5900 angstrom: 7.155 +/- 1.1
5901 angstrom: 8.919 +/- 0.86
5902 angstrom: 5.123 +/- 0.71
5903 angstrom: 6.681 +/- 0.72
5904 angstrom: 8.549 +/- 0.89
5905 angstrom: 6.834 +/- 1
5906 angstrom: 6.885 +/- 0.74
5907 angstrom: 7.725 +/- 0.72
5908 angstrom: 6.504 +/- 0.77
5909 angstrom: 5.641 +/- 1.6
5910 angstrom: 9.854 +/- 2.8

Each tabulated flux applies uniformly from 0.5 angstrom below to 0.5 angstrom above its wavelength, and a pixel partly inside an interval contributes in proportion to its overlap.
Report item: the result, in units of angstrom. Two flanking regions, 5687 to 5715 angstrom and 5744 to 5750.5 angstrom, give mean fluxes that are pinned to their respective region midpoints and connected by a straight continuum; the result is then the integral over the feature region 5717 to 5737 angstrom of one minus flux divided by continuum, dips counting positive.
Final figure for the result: -1.1 angstrom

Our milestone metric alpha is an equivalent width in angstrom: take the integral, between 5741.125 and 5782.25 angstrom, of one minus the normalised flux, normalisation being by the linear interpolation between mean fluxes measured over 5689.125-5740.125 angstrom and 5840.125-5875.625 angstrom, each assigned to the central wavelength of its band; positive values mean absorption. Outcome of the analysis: 0.8 angstrom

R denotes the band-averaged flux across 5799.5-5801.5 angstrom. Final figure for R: 11.1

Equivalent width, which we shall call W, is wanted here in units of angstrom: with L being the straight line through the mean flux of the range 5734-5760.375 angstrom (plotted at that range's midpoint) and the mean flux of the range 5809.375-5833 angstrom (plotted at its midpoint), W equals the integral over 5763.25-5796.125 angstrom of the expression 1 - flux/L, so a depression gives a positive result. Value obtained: 1.6 angstrom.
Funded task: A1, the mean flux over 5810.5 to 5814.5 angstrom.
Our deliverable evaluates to 7.56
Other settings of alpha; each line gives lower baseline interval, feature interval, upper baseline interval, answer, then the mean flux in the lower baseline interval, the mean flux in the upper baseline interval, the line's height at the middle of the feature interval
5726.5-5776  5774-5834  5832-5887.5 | -2.6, 7.59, 7.61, 7.6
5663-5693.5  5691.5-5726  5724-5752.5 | 0.5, 7.77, 7.87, 7.82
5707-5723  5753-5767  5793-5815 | -0.2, 7.66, 8.11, 7.89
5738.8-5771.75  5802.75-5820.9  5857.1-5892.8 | -2.0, 7.43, 6.45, 6.97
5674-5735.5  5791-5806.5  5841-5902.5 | -2.5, 7.73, 6.59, 7.09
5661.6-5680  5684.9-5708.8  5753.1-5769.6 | 0.8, 7.93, 7.31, 7.75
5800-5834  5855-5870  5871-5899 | -0.8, 8.12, 5.98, 6.69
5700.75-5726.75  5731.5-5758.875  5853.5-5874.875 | -0.4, 7.74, 7.05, 7.59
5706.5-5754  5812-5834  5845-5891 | -2.6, 7.81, 6.53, 6.95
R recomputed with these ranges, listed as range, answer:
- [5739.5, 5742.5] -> 7.67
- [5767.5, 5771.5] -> 4.91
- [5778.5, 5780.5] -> 7.93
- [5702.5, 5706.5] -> 7.04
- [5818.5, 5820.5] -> 7.17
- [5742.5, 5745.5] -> 7.64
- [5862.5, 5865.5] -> 7.32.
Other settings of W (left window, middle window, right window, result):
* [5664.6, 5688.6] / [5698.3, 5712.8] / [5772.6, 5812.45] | 0.8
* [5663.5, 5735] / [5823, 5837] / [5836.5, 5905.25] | -0.9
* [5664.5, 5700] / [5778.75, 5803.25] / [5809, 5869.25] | -0.8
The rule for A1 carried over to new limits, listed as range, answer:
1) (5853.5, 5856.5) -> 7.05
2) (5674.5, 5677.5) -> 8.35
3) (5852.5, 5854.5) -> 6.45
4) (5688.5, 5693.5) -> 7.63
